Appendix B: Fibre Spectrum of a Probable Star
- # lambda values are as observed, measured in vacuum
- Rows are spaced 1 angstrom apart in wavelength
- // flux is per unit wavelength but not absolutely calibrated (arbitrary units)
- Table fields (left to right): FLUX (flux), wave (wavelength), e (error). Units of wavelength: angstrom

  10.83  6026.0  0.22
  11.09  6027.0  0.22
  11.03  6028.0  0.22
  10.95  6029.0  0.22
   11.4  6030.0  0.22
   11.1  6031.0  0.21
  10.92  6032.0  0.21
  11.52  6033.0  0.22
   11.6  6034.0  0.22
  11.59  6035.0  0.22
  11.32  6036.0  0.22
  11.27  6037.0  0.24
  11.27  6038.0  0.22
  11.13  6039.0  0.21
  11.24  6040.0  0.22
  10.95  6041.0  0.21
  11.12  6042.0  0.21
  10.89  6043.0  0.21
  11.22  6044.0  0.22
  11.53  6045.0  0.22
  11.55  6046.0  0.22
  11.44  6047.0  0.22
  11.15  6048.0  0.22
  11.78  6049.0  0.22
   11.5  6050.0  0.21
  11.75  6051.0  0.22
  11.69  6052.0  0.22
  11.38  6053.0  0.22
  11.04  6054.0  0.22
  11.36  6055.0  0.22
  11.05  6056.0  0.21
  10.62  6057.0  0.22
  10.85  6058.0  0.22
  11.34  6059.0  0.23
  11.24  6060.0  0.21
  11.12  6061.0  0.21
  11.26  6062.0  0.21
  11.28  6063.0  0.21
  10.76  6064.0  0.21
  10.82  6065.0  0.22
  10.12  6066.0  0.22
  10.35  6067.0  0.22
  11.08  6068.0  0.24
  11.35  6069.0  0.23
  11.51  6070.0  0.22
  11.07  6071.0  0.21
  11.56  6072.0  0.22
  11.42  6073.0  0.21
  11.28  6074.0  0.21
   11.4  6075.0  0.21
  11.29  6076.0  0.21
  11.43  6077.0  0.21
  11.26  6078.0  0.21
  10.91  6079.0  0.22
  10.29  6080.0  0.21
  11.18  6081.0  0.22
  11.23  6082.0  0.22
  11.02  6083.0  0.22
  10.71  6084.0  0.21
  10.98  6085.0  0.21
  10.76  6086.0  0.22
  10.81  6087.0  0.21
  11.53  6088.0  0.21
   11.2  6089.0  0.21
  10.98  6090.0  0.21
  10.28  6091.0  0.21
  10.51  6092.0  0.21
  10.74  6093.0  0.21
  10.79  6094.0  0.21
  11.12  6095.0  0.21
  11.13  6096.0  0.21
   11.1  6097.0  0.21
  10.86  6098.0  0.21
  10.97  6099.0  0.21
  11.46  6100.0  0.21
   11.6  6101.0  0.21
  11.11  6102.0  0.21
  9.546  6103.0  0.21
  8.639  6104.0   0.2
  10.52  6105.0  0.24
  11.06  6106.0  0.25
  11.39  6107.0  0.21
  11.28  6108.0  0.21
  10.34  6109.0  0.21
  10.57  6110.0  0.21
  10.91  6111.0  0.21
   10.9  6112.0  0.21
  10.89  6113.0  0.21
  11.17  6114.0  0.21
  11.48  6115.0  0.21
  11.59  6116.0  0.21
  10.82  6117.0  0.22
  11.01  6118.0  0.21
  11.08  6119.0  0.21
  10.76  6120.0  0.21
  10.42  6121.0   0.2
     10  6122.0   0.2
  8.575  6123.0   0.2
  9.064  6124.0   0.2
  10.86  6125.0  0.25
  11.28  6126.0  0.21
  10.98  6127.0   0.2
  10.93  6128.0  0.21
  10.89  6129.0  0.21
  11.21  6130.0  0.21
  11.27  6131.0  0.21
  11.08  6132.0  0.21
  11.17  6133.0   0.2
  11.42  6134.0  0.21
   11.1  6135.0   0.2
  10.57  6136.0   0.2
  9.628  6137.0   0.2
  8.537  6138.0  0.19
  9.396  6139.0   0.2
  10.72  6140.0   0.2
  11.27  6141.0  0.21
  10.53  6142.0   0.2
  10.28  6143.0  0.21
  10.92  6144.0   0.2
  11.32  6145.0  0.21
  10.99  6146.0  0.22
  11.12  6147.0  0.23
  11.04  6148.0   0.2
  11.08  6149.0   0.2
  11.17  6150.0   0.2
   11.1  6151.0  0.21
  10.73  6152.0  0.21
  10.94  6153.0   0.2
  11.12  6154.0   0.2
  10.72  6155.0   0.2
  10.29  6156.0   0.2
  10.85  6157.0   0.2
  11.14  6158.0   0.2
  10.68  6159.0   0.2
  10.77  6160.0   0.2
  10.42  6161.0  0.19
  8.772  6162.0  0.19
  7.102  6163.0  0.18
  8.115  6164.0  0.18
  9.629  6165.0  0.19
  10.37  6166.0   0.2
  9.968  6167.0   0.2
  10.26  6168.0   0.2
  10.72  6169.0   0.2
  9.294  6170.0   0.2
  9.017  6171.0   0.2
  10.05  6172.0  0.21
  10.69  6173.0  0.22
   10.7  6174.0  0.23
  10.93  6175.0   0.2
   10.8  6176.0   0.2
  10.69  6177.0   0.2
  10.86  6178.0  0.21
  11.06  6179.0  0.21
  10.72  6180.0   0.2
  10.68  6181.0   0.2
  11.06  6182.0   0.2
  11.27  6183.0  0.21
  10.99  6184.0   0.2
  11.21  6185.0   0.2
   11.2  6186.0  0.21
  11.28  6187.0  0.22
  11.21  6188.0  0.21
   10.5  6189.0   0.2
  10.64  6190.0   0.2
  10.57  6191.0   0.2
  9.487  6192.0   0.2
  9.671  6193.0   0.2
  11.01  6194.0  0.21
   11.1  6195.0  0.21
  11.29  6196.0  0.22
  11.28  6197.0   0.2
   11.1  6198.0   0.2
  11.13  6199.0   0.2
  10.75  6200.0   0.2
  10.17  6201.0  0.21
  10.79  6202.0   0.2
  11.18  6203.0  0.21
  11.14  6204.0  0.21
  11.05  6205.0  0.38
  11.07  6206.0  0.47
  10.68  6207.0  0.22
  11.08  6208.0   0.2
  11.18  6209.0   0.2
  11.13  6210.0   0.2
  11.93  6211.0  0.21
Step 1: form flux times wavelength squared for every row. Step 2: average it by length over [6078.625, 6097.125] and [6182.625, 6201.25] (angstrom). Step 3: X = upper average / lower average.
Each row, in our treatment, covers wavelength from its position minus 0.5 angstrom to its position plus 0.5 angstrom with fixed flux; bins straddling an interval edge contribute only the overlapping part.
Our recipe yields 1.0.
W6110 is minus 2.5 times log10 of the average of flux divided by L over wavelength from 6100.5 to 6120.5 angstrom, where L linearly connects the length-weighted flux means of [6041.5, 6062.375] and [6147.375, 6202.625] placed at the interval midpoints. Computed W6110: 0.01 mag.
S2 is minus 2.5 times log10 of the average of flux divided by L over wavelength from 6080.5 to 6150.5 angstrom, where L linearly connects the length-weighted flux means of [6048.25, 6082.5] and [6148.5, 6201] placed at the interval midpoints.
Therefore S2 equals 0.01 mag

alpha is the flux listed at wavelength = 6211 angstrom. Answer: 11.93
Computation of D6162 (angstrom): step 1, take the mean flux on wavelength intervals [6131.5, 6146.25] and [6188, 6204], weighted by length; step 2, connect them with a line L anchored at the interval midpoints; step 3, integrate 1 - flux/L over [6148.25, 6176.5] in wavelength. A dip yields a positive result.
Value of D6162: 1.0 angstrom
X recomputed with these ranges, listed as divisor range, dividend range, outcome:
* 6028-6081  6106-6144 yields 0.98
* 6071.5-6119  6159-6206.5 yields 0.99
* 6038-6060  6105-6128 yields 0.98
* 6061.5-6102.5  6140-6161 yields 1.01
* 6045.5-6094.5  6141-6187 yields 0.98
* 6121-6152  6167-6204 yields 1.02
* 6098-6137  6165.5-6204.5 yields 1.01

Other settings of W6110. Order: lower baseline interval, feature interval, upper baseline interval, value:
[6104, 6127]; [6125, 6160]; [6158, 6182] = -0.040 mag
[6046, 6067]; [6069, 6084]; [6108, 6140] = -0.017 mag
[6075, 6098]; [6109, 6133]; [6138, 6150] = 0.004 mag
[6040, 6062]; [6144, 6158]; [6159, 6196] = -0.041 mag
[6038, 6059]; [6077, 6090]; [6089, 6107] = -0.010 mag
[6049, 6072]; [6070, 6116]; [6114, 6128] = -0.009 mag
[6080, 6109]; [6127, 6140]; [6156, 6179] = -0.017 mag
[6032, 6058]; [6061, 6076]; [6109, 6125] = -0.002 mag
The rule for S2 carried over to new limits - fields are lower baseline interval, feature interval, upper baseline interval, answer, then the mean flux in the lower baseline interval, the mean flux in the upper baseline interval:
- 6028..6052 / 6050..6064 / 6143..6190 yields 0.00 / 11.3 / 10.6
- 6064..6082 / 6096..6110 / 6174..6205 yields 0.03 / 11.1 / 10.9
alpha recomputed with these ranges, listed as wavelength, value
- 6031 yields 11.1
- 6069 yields 11.35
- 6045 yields 11.53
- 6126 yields 11.28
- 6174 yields 10.7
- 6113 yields 10.89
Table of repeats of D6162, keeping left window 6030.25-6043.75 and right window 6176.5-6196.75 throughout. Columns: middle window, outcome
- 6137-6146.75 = 0.47 angstrom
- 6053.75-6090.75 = 0.24 angstrom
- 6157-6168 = 1.13 angstrom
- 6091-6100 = 0.14 angstrom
